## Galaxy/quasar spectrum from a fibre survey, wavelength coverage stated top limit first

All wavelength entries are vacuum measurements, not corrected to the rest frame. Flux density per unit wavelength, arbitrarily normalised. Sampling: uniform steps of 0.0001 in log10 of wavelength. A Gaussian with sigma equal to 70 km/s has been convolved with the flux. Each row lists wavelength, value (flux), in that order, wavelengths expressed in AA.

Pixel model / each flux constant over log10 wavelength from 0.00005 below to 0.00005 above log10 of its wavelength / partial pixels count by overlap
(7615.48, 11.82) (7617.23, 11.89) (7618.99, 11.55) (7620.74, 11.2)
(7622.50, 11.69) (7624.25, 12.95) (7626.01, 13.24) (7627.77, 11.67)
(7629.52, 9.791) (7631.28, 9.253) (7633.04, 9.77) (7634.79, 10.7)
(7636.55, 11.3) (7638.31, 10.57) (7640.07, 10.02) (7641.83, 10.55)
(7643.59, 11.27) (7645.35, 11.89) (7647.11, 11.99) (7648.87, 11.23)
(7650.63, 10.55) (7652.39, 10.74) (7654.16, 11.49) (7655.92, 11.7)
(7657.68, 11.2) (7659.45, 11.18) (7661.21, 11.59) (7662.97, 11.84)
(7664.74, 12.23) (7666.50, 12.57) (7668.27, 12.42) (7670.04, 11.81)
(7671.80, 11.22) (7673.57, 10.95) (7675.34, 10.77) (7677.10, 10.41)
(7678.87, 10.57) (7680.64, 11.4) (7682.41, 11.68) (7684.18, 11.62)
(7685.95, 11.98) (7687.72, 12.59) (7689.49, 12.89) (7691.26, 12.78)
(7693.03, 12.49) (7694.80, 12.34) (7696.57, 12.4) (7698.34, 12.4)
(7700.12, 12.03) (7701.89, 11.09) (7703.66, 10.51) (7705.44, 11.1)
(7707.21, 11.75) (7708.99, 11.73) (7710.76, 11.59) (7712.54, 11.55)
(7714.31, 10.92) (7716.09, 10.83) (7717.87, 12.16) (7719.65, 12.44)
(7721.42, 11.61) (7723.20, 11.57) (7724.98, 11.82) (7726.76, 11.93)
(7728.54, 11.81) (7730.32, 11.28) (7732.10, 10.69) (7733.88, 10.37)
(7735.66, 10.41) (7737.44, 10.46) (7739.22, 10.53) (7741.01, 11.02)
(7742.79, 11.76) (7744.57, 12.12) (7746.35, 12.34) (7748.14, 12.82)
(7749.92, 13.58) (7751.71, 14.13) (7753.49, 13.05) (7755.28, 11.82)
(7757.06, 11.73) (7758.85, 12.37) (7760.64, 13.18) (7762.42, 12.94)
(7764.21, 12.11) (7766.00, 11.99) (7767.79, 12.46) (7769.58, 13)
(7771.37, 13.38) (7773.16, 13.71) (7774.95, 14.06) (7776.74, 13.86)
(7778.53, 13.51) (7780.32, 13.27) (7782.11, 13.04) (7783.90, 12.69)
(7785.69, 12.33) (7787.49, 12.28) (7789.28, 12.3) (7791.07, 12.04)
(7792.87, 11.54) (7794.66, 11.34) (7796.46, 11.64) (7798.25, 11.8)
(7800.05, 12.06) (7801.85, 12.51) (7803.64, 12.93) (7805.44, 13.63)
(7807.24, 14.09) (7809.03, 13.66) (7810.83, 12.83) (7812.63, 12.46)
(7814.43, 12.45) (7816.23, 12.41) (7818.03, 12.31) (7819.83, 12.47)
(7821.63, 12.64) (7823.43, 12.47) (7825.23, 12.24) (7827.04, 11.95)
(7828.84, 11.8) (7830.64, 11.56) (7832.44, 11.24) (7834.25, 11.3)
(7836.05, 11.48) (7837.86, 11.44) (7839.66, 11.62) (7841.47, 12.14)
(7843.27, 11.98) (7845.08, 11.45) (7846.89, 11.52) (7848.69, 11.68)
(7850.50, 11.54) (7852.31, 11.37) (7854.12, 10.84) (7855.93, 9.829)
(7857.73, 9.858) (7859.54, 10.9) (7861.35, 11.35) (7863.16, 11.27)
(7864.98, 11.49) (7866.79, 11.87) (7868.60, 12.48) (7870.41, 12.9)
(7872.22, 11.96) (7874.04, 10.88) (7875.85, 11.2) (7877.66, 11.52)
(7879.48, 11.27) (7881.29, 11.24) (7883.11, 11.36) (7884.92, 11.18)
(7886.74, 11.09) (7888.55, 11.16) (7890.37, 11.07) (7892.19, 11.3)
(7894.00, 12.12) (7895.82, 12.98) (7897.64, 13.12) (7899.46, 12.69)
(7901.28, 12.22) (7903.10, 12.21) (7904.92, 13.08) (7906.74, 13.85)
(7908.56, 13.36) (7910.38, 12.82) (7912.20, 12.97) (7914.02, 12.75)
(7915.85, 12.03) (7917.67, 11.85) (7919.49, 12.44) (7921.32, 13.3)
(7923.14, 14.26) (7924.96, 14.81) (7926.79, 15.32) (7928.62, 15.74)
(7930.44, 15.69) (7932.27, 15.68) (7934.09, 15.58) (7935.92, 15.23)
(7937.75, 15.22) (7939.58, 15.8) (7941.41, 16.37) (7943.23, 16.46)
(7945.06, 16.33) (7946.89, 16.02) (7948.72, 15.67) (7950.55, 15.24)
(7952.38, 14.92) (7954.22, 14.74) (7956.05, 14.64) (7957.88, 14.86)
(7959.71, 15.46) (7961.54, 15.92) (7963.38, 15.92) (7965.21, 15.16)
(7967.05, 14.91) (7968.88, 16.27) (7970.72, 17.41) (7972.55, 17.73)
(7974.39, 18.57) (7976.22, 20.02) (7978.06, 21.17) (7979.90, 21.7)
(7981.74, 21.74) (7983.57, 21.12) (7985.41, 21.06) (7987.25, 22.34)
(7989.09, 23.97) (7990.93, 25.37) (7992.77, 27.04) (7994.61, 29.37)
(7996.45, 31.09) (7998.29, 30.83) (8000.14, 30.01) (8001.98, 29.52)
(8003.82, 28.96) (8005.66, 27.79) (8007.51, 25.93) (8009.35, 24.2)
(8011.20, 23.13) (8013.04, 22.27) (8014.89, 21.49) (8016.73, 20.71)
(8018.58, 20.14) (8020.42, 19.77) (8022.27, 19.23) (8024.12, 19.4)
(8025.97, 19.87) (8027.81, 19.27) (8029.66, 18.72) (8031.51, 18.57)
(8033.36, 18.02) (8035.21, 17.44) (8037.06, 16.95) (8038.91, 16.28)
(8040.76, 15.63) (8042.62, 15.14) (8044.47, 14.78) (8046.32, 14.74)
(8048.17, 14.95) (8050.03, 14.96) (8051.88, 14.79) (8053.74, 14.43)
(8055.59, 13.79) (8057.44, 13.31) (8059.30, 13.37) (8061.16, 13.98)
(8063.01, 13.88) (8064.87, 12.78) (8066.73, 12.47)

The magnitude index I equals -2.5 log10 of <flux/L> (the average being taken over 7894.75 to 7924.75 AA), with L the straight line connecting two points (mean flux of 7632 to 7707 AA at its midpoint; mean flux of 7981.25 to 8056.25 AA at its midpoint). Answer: 0.37 mag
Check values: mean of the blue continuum 11.5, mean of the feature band 12.9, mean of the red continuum 21.1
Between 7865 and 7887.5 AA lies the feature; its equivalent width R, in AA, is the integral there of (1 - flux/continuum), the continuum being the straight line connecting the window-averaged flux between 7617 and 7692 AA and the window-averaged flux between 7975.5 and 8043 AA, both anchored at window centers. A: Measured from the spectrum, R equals 8.2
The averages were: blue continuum 11.4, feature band 11.6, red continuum 22.4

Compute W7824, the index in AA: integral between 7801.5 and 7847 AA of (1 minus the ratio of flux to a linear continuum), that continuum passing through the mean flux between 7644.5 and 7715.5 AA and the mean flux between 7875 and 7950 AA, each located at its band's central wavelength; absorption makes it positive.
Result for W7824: 1.7 AA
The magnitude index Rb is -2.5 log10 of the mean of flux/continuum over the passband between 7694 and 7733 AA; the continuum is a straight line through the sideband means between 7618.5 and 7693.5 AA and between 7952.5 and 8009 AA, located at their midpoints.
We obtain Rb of 0.14 mag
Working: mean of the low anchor 11.4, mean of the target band 11.6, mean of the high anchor 21.6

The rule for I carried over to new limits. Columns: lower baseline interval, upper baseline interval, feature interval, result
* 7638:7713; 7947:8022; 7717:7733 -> 0.12 mag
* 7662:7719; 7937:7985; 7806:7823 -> 0.10 mag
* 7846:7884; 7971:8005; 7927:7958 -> 0.25 mag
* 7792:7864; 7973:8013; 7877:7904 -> 0.39 mag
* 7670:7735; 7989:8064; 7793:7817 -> 0.14 mag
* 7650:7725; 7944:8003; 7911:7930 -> 0.34 mag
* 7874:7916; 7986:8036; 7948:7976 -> 0.17 mag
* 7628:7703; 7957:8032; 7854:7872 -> 0.48 mag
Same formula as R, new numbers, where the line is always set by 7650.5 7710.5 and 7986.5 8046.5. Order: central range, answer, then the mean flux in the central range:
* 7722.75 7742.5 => 3.25 AA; 11.1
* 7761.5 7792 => 3.70 AA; 12.9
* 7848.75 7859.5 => 3.96 AA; 10.8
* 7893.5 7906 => 3.94 AA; 12.7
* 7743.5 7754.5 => 0.66 AA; 13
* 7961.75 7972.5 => 2.36 AA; 16.1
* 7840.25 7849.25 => 2.70 AA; 11.8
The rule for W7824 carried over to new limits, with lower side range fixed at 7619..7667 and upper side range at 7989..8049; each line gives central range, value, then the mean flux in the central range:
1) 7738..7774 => 4.9 AA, 12.5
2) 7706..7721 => 1.8 AA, 11.6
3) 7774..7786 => 1.4 AA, 13.3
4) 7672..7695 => 1.3 AA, 11.7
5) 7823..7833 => 2.8 AA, 11.9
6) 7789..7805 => 3.6 AA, 12.1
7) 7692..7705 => 0.9 AA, 11.9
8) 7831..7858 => 8.9 AA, 11.3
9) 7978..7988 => -0.4 AA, 21.5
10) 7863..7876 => 4.3 AA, 11.8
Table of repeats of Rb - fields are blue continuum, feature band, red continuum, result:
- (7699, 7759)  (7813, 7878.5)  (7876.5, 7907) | 0.02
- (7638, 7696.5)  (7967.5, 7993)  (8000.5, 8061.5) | -0.16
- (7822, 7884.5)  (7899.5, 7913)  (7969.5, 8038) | 0.19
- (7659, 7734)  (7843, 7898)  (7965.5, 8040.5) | 0.46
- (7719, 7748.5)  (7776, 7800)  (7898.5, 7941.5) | -0.02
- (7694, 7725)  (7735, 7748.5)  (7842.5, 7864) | 0.01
